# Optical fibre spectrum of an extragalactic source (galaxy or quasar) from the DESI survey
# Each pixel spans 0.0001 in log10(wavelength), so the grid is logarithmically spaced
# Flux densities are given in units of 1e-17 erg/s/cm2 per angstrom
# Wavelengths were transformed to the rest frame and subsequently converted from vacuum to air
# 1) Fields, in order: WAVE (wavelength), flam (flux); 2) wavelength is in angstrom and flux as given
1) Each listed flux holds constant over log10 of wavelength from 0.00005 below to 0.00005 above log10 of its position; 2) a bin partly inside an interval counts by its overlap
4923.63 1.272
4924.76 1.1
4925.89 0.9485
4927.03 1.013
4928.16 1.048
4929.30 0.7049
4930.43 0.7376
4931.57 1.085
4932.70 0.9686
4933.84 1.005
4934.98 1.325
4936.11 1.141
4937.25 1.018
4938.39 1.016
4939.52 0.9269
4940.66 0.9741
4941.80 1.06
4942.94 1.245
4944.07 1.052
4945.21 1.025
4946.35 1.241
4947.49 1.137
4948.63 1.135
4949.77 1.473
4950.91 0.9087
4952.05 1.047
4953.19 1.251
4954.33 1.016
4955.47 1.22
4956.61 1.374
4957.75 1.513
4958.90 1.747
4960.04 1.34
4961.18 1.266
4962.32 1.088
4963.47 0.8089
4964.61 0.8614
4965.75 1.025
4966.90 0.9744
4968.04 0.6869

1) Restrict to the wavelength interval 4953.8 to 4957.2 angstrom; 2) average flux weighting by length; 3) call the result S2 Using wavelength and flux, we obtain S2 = 1.21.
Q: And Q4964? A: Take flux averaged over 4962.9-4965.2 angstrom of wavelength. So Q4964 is 0.839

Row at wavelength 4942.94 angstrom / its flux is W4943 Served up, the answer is 1.245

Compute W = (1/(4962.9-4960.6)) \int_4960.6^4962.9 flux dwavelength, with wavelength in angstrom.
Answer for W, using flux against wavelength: 1.18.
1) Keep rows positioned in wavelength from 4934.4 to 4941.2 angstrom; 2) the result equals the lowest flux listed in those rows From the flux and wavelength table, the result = 0.9269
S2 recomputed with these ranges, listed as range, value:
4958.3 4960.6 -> 1.54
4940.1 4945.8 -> 1.07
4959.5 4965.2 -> 1.07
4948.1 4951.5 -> 1.17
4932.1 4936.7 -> 1.11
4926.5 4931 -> 0.875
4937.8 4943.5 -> 1.04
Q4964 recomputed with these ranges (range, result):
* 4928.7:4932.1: 0.84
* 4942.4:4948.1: 1.14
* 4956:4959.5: 1.54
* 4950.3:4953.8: 1.07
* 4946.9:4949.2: 1.14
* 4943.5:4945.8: 1.04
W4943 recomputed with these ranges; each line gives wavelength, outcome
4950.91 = 0.9087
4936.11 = 1.141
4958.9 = 1.747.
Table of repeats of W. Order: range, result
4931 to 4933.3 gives 1.03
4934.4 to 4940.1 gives 1.09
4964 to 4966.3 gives 0.943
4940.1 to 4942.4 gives 1.02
